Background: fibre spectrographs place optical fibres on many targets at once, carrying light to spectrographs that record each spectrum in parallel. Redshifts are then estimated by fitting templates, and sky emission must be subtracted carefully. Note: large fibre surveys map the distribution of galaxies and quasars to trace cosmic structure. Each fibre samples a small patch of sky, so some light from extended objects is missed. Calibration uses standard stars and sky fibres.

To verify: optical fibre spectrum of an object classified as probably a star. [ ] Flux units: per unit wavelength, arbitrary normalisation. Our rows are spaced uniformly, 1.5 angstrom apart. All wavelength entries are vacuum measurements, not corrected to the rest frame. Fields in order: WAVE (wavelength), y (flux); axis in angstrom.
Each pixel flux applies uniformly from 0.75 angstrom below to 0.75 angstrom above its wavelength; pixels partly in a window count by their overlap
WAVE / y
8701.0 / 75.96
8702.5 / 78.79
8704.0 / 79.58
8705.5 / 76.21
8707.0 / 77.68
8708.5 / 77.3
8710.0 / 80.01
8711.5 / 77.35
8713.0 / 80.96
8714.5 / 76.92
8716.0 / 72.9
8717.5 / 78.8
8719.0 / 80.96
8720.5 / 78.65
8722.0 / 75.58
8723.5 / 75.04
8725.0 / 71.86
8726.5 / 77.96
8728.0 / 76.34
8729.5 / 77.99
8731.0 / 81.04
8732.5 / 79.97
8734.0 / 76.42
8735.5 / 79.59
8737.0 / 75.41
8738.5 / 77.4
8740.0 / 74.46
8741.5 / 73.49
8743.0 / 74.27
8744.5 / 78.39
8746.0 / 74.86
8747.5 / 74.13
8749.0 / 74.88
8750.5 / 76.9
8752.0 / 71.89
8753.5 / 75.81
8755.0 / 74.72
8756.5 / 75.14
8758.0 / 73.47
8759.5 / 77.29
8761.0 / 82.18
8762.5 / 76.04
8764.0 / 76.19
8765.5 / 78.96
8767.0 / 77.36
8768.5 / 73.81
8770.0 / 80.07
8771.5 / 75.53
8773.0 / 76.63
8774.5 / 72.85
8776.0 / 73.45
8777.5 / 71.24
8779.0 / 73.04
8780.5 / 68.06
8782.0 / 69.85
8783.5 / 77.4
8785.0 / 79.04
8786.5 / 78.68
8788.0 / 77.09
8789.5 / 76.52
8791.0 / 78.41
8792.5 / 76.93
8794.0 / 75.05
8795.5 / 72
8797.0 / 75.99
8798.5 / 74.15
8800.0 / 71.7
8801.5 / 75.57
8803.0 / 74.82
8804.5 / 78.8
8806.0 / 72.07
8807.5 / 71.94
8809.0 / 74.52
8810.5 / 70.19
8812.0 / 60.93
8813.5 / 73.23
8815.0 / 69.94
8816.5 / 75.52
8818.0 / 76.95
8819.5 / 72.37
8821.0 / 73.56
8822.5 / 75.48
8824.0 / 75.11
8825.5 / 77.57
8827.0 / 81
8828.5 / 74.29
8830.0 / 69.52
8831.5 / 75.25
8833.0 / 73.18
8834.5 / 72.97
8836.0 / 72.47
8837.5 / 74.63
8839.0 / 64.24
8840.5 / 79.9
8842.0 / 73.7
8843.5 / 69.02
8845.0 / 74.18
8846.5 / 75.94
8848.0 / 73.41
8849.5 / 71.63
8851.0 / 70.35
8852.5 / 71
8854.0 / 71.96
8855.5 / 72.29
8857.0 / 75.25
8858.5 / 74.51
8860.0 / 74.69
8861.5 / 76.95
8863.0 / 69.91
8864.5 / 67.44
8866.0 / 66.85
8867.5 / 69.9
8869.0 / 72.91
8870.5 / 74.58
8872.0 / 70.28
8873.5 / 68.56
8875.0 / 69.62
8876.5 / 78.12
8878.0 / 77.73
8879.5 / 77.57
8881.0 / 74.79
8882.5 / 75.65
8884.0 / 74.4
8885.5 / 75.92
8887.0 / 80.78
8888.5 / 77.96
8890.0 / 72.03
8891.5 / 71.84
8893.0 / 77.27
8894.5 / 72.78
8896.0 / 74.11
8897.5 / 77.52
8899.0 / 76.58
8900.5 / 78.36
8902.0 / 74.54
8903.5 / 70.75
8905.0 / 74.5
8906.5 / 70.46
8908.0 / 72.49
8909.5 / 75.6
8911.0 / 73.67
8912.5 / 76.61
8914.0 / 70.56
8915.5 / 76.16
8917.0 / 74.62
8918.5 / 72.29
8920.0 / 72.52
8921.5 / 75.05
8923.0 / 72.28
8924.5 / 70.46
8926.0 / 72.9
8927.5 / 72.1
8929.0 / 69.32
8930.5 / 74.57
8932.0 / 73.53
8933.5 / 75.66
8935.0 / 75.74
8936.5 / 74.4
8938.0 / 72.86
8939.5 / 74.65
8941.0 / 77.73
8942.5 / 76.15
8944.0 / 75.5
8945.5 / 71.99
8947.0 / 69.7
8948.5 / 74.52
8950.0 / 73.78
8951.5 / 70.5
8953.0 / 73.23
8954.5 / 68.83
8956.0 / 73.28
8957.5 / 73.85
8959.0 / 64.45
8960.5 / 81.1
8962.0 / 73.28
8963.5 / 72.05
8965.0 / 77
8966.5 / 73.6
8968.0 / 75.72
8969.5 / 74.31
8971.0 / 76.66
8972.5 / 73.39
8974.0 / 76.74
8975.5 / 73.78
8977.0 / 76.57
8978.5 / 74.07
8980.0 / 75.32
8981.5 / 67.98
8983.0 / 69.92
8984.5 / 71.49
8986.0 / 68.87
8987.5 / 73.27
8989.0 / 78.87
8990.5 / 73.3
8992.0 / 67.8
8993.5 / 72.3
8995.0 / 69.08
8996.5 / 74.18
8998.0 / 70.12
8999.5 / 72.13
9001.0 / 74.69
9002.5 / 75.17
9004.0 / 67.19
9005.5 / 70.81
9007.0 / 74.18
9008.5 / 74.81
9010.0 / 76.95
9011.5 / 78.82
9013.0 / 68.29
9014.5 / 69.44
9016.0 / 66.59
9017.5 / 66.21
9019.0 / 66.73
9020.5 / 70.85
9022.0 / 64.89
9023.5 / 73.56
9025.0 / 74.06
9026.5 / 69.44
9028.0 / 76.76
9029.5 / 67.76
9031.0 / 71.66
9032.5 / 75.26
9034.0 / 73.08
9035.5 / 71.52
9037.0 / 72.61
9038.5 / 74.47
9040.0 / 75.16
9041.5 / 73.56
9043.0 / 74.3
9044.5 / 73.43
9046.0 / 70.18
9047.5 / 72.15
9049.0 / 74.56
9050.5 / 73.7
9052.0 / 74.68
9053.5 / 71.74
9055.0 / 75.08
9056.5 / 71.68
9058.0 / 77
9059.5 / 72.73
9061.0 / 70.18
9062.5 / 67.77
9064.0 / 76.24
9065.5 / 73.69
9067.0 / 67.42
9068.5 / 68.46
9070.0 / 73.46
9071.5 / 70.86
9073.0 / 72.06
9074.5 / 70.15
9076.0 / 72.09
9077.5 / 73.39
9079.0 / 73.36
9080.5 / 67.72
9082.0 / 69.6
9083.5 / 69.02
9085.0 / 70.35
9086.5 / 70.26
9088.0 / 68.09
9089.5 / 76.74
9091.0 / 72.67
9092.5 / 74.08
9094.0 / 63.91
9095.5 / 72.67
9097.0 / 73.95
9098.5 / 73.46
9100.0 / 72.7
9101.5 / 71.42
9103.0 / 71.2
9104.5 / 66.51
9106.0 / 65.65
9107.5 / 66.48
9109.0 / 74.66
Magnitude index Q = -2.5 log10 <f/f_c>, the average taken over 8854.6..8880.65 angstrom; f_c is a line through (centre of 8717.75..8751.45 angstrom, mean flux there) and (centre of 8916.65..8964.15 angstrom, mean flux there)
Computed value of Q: 0.02 mag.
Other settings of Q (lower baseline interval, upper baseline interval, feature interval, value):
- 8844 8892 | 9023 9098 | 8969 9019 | 0.00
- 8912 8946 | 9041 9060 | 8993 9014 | 0.01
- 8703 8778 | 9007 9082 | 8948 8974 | 0.00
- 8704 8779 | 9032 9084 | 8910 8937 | 0.01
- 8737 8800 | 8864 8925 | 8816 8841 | 0.01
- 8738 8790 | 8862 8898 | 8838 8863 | 0.02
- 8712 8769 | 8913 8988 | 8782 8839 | 0.02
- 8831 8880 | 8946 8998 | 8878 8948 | -0.02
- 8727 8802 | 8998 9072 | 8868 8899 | -0.01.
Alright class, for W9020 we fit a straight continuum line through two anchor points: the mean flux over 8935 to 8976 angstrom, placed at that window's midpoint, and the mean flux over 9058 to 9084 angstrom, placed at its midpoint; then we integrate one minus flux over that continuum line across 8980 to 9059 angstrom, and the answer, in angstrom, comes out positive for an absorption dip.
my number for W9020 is 0.2 angstrom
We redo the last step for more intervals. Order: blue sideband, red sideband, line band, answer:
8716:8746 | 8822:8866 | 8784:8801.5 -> -0.2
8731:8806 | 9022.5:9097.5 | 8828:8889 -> 1.1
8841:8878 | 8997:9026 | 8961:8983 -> -0.8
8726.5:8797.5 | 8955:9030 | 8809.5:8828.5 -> 0.4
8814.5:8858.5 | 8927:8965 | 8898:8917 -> -0.2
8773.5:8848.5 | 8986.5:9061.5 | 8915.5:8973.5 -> -0.5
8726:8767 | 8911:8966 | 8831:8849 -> 0.4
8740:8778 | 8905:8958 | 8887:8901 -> -0.3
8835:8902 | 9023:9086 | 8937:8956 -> -0.1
